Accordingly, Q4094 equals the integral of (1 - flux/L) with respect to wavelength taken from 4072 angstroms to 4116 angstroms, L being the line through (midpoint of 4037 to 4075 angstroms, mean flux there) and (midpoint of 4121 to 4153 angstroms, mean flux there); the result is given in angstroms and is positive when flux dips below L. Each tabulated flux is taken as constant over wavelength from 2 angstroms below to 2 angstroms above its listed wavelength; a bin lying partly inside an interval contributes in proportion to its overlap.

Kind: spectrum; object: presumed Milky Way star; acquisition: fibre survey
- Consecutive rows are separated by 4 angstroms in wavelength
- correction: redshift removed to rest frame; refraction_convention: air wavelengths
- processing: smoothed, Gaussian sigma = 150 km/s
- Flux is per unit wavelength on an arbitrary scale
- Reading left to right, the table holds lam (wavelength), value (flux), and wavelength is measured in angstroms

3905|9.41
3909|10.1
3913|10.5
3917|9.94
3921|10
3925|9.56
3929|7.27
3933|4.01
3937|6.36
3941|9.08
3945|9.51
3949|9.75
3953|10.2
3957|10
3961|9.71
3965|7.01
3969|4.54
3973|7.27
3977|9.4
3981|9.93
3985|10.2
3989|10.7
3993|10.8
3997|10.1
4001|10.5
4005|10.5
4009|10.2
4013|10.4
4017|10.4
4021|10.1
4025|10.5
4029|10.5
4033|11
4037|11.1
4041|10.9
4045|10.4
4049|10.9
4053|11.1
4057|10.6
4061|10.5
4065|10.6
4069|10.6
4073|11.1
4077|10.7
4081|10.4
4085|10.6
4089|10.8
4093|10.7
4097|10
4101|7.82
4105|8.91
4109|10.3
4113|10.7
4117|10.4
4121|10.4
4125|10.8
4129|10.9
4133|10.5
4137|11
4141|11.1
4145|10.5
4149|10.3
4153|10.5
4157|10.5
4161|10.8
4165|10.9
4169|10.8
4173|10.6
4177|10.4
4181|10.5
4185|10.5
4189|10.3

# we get 2.31 angstroms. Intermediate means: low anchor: 10.8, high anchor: 10.7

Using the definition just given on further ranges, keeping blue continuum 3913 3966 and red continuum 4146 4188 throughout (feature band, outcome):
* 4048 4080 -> -3.3 angstroms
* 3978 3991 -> -1.6 angstroms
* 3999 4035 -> -4.2 angstroms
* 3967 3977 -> 2.7 angstroms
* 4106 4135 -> -0.9 angstroms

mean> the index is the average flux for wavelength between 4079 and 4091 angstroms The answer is 10.6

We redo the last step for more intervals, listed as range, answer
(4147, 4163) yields 10.5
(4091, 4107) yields 9.36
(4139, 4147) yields 10.8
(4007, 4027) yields 10.3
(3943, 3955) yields 9.82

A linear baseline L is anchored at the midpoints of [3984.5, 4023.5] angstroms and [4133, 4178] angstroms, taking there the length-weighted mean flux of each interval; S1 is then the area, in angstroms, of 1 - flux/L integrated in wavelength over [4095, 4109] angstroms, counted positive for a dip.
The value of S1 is 1.9 angstroms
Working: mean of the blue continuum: 10.4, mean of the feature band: 9.11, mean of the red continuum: 10.7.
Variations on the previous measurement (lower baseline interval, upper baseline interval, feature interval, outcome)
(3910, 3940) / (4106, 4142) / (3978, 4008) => -4.09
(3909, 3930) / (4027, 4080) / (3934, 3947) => 2.41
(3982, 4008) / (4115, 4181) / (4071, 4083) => -0.21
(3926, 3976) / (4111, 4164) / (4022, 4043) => -3.75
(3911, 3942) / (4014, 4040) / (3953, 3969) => 0.98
